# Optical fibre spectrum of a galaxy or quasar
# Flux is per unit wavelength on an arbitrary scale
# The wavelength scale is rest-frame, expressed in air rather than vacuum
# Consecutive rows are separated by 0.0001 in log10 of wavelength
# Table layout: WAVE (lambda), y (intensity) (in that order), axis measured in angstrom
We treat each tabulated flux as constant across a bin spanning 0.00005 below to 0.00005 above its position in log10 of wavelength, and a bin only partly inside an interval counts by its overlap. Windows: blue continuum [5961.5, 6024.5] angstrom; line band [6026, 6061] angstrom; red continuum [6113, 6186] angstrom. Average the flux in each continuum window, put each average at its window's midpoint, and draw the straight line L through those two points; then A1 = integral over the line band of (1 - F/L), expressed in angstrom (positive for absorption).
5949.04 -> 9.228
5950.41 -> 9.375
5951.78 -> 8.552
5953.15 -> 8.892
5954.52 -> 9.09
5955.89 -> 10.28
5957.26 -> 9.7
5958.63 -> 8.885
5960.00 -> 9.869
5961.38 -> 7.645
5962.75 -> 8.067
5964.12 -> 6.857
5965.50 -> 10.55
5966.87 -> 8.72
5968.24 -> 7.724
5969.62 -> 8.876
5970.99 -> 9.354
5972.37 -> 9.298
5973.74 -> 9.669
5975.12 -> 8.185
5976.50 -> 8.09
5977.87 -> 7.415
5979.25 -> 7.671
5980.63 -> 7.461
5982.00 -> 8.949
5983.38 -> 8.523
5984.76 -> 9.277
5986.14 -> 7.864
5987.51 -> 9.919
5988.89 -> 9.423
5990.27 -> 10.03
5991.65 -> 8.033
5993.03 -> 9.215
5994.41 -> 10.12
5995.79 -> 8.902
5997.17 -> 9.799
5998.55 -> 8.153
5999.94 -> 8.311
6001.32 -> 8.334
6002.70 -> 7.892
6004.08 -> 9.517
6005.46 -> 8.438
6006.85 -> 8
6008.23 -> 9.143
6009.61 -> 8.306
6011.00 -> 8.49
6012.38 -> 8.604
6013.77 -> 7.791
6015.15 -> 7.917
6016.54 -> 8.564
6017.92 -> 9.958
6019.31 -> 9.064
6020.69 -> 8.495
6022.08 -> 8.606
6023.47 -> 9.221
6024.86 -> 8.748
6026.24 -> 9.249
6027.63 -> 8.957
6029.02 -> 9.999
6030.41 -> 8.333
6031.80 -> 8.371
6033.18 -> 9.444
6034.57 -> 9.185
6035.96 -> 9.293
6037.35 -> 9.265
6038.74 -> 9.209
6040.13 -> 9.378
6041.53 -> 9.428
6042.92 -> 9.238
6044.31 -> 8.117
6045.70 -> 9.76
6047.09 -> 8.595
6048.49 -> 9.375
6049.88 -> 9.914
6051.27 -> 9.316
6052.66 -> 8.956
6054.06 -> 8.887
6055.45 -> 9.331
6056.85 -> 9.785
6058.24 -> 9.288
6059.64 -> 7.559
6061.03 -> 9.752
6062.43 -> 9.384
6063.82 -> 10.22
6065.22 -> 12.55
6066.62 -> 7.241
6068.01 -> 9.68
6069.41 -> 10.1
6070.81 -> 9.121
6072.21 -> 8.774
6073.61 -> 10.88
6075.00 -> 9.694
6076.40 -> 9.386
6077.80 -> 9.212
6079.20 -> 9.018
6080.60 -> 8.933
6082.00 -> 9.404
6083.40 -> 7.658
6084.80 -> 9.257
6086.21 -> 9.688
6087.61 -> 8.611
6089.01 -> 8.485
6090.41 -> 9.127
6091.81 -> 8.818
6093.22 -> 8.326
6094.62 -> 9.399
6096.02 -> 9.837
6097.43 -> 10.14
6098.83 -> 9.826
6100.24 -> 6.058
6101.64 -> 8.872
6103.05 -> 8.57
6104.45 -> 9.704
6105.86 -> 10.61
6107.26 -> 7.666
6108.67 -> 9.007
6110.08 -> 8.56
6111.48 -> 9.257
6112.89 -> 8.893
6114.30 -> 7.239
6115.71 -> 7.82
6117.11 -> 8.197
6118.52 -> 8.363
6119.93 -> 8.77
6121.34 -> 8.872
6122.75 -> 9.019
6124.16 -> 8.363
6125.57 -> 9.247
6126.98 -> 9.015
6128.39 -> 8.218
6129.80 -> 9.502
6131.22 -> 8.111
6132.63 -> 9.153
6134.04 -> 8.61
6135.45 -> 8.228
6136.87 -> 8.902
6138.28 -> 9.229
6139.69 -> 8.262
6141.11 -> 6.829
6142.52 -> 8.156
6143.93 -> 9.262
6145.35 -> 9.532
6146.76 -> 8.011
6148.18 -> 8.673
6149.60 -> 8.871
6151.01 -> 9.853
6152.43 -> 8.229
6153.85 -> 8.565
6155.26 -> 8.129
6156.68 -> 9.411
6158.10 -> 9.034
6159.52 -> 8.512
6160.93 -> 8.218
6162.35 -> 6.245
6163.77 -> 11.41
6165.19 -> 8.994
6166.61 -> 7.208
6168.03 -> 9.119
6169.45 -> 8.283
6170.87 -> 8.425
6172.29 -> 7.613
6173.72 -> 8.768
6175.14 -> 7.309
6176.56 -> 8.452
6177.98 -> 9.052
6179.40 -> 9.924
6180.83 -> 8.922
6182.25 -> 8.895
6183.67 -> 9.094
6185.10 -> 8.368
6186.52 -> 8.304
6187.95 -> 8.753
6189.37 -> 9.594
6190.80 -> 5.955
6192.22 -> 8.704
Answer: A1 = -2.0 angstrom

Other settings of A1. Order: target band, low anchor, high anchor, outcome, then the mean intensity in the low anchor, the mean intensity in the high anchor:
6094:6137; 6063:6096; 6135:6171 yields 0.90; 9.3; 8.61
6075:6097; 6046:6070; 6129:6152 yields 0.29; 9.41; 8.69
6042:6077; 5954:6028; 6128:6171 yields -2.79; 8.76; 8.62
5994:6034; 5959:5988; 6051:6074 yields 0.84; 8.57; 9.44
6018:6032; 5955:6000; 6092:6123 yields -0.27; 8.82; 8.77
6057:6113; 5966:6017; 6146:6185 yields -3.42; 8.66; 8.63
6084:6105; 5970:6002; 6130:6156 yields -0.75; 8.78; 8.61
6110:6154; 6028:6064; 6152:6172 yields 0.45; 9.19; 8.54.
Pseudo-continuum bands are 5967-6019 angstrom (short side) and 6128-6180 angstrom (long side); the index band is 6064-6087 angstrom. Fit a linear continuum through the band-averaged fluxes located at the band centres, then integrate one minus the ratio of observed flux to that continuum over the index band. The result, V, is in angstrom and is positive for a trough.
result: -2.09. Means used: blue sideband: 8.68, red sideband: 8.6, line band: 9.42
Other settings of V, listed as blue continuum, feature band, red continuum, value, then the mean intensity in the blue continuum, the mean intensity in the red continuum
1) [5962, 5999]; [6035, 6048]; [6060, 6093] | -0.1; 8.75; 9.31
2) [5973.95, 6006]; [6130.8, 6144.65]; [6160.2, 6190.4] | 0.2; 8.69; 8.59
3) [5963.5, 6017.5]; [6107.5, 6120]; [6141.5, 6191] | 0.3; 8.66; 8.62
